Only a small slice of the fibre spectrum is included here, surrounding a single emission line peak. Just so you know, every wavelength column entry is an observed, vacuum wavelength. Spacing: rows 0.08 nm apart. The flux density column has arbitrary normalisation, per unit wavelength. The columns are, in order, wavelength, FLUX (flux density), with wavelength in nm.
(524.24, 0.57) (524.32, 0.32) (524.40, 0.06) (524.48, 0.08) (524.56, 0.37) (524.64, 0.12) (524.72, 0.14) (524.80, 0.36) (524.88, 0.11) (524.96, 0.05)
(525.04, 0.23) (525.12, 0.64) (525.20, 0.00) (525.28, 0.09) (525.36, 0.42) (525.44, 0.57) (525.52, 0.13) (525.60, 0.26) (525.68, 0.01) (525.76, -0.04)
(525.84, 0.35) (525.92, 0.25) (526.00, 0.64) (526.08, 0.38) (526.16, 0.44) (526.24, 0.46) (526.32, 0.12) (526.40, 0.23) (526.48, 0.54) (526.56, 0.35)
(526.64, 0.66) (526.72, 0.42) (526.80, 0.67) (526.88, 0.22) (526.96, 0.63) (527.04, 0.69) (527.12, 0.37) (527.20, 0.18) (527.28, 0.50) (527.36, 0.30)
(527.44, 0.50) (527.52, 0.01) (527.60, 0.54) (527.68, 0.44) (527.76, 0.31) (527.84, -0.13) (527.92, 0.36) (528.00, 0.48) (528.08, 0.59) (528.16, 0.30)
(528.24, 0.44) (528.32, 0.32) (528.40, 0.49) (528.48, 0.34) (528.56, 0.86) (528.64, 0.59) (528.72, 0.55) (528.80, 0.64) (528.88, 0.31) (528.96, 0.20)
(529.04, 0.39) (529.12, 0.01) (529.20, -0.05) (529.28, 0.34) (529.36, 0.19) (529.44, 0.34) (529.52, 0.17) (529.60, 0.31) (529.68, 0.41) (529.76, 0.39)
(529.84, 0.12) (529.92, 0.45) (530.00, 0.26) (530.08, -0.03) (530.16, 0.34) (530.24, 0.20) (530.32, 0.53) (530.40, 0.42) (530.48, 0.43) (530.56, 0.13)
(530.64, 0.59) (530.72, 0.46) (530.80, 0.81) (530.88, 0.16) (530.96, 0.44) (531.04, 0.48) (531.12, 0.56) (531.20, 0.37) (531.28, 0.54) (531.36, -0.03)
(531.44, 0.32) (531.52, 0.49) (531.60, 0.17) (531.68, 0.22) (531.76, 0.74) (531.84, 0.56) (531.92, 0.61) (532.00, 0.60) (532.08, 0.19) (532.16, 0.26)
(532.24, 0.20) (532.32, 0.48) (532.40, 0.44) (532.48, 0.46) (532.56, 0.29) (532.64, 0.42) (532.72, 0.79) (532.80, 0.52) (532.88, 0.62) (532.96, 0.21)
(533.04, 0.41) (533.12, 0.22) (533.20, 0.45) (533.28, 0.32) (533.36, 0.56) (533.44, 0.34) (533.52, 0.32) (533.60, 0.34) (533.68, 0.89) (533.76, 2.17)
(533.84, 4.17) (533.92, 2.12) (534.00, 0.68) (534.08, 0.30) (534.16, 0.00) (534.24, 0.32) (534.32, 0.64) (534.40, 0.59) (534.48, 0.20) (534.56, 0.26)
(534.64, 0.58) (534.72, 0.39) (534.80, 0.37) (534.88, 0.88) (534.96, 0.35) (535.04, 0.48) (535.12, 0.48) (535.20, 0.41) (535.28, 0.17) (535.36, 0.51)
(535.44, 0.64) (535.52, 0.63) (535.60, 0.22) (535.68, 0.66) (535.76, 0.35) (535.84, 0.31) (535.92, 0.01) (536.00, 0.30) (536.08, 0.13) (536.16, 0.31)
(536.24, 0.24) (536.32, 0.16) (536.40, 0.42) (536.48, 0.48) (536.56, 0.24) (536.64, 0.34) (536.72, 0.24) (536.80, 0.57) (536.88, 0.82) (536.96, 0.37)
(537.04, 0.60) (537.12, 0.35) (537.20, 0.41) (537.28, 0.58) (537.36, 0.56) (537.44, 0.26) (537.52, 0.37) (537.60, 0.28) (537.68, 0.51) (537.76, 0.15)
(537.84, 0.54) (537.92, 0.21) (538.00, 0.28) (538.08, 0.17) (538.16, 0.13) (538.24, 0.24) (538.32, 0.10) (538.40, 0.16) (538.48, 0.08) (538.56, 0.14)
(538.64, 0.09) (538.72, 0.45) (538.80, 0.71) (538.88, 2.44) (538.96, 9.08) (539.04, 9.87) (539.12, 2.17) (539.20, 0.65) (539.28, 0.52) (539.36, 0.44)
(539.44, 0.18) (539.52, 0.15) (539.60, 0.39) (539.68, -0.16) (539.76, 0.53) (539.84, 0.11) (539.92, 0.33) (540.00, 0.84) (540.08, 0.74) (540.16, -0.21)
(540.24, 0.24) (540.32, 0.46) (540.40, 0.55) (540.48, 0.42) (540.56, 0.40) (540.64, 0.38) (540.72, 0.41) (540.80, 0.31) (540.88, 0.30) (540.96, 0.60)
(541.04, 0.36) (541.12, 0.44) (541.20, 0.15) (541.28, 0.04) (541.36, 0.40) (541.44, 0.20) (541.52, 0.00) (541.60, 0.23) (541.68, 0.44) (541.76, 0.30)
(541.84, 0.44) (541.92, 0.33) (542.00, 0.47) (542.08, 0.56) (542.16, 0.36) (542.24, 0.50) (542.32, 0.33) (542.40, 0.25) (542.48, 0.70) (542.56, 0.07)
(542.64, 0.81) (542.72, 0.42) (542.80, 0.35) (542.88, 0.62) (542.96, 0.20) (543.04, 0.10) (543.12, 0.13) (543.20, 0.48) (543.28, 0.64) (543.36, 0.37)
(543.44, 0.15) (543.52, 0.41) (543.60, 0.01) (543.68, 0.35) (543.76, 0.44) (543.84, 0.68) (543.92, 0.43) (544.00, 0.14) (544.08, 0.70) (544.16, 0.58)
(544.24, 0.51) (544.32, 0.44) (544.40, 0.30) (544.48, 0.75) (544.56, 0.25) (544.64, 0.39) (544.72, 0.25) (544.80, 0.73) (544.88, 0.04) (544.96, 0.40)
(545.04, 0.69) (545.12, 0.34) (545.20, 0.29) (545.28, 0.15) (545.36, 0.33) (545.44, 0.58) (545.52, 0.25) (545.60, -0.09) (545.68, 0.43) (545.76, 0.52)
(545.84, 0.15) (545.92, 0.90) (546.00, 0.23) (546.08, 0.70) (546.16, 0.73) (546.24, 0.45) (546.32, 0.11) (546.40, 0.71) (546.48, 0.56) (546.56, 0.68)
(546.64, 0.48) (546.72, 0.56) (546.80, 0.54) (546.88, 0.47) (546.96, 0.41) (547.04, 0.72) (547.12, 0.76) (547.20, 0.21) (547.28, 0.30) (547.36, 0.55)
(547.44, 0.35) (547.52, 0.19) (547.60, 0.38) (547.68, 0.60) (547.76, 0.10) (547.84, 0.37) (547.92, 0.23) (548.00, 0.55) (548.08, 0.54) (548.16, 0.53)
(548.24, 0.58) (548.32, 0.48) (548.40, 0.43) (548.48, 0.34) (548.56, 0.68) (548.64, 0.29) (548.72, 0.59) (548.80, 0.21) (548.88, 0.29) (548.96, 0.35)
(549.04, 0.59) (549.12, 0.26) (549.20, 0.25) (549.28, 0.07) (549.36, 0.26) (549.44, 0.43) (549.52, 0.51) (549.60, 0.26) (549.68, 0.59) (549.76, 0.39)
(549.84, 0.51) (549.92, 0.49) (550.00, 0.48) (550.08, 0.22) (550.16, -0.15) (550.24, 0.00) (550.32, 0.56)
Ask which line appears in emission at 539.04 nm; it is [O III]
